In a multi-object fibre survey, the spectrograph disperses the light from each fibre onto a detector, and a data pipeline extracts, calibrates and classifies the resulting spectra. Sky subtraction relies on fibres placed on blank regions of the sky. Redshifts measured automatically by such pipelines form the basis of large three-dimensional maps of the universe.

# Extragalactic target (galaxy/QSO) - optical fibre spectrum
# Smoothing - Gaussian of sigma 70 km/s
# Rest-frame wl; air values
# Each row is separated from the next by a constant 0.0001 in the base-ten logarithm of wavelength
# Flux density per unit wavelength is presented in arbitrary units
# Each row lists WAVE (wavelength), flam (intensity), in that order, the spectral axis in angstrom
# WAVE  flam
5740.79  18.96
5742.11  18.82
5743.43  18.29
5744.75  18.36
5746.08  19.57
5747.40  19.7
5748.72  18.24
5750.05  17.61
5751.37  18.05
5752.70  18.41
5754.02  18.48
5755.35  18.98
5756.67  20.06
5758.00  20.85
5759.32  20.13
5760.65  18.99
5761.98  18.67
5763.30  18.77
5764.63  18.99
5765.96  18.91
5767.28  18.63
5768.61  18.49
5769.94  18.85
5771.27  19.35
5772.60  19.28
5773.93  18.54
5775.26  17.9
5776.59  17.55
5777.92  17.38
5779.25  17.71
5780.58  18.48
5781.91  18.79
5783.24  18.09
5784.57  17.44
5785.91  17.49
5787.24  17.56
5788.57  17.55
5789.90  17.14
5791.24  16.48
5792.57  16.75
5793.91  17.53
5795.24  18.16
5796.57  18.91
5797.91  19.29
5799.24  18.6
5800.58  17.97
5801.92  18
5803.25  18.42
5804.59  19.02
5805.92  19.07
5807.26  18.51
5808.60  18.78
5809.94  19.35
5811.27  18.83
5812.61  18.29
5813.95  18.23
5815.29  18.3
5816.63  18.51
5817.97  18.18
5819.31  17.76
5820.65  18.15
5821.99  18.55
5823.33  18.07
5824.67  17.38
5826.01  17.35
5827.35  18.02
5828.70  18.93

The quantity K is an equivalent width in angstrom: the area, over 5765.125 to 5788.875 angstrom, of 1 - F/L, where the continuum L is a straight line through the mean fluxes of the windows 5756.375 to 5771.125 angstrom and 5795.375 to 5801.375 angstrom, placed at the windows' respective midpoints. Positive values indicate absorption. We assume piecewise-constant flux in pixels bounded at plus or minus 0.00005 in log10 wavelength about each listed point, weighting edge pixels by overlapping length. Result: 0.9 angstrom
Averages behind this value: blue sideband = 19.2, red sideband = 18.6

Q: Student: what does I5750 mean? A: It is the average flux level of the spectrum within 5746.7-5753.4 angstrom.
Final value 18.4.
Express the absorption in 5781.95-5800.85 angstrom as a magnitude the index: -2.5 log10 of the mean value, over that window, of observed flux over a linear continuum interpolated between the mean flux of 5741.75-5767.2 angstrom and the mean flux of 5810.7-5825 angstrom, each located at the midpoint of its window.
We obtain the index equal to 0.04 mag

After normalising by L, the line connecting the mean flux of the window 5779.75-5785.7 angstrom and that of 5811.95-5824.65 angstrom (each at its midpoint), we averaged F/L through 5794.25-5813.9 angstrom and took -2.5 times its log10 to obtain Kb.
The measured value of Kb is -0.03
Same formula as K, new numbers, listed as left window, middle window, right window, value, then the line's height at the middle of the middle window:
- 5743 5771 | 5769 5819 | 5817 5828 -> 0.4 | 18.4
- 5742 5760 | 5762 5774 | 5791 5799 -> -0.2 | 18.6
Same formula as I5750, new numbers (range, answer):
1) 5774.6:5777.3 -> 17.7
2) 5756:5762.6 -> 19.7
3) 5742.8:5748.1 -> 19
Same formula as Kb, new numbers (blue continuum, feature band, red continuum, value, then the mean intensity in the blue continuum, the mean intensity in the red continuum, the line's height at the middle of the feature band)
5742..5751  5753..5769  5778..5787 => -0.05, 18.6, 17.9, 18.4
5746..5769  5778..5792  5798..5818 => 0.07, 19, 18.6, 18.8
